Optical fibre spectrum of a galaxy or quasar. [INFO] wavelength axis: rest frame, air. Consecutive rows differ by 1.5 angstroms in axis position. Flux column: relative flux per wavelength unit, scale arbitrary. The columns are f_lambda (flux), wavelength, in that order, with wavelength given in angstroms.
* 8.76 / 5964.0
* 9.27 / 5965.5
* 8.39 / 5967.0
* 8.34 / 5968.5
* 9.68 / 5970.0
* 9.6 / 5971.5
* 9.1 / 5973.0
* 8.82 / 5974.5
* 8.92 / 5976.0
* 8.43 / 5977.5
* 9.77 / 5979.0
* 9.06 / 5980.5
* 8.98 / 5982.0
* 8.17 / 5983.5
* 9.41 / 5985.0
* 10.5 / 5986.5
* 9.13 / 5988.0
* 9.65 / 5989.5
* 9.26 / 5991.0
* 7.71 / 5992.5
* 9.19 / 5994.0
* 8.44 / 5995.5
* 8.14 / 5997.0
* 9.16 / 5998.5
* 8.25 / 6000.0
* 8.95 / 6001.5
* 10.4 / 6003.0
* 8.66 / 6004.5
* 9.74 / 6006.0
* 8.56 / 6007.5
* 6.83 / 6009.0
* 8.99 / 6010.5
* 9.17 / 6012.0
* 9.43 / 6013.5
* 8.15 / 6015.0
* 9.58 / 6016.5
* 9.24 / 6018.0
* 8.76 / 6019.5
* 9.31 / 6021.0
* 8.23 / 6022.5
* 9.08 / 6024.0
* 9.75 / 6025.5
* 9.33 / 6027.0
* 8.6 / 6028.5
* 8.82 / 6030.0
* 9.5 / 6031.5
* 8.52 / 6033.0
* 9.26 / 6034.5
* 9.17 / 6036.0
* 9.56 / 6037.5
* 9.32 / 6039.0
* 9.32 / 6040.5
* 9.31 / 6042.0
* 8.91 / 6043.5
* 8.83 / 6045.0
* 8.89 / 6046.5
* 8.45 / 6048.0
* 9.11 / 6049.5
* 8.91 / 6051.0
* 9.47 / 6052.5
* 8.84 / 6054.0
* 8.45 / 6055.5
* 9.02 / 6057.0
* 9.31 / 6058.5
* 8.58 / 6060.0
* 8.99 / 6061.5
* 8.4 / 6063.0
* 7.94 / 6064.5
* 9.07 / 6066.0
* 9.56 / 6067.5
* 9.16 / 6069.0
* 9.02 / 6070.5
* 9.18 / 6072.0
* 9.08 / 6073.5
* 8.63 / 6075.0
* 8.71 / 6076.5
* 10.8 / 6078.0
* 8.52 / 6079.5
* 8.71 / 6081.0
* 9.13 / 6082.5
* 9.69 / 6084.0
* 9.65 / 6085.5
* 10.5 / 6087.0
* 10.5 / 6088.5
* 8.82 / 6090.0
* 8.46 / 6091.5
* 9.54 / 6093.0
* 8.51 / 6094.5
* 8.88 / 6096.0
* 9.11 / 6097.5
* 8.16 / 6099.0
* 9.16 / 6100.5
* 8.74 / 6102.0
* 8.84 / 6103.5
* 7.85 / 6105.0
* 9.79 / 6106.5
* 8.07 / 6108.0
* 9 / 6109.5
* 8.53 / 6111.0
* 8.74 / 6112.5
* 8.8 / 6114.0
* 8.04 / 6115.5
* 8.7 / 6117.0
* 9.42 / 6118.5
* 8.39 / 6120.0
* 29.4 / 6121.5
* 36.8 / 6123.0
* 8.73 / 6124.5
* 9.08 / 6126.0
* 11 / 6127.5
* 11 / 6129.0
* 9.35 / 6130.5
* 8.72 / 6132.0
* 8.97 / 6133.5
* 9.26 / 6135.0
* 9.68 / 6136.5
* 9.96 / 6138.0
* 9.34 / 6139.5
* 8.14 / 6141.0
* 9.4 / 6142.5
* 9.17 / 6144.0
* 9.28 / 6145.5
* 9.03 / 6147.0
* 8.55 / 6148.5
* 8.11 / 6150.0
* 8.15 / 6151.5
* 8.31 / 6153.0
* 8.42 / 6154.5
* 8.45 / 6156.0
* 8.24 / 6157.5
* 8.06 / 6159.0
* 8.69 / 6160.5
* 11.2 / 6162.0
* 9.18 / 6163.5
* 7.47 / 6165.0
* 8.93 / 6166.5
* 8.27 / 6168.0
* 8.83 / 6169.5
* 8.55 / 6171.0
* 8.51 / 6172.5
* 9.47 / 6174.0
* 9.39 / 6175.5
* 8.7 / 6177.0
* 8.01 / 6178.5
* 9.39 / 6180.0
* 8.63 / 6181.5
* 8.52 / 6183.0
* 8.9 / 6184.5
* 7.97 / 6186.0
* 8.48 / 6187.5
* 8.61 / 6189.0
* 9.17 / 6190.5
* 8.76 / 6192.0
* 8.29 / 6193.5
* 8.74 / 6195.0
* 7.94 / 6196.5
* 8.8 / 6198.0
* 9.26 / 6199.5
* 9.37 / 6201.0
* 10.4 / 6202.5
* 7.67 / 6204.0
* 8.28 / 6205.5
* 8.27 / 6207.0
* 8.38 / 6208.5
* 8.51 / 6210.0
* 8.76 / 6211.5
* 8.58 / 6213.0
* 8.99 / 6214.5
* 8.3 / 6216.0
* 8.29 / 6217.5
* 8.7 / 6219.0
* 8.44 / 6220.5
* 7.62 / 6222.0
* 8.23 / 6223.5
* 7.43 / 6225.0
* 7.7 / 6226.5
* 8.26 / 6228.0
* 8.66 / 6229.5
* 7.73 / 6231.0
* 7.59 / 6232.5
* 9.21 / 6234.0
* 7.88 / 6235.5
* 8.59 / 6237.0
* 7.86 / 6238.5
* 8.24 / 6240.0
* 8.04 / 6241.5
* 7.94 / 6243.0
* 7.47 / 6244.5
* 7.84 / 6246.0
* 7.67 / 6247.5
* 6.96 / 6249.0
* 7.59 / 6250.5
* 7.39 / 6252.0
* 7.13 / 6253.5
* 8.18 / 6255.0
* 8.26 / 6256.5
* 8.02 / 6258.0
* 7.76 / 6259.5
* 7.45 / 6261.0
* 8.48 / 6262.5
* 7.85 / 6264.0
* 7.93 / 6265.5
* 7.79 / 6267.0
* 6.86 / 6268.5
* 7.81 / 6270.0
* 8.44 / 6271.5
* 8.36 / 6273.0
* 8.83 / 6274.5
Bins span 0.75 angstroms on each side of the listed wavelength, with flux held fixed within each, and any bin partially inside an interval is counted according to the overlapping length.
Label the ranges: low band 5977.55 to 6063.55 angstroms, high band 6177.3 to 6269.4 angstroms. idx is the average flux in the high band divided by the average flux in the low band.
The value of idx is 0.92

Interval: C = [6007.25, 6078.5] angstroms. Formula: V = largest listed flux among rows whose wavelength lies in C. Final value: 10.8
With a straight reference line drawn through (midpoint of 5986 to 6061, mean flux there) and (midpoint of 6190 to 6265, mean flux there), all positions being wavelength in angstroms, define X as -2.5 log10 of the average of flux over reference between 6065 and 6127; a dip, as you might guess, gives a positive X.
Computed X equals -0.17 mag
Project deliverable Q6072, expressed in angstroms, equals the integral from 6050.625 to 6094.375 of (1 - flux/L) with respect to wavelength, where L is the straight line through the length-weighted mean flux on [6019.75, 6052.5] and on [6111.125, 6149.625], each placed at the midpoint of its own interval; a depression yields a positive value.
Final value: 3.1 angstroms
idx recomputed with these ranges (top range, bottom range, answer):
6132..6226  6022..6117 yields 0.97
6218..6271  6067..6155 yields 0.80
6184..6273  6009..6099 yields 0.91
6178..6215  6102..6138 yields 0.78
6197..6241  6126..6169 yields 0.93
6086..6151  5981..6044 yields 1.13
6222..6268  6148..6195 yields 0.91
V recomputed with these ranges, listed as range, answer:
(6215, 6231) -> 8.7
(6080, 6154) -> 36.8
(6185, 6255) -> 10.4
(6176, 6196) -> 9.39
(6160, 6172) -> 11.2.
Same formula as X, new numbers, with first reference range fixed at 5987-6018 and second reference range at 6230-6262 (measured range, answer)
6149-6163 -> -0.05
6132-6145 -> -0.11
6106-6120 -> -0.04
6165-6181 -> -0.07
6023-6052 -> -0.04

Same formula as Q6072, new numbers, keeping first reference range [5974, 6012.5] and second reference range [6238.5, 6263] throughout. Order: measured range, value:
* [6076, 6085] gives -0.79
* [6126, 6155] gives -3.09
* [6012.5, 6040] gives -0.96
